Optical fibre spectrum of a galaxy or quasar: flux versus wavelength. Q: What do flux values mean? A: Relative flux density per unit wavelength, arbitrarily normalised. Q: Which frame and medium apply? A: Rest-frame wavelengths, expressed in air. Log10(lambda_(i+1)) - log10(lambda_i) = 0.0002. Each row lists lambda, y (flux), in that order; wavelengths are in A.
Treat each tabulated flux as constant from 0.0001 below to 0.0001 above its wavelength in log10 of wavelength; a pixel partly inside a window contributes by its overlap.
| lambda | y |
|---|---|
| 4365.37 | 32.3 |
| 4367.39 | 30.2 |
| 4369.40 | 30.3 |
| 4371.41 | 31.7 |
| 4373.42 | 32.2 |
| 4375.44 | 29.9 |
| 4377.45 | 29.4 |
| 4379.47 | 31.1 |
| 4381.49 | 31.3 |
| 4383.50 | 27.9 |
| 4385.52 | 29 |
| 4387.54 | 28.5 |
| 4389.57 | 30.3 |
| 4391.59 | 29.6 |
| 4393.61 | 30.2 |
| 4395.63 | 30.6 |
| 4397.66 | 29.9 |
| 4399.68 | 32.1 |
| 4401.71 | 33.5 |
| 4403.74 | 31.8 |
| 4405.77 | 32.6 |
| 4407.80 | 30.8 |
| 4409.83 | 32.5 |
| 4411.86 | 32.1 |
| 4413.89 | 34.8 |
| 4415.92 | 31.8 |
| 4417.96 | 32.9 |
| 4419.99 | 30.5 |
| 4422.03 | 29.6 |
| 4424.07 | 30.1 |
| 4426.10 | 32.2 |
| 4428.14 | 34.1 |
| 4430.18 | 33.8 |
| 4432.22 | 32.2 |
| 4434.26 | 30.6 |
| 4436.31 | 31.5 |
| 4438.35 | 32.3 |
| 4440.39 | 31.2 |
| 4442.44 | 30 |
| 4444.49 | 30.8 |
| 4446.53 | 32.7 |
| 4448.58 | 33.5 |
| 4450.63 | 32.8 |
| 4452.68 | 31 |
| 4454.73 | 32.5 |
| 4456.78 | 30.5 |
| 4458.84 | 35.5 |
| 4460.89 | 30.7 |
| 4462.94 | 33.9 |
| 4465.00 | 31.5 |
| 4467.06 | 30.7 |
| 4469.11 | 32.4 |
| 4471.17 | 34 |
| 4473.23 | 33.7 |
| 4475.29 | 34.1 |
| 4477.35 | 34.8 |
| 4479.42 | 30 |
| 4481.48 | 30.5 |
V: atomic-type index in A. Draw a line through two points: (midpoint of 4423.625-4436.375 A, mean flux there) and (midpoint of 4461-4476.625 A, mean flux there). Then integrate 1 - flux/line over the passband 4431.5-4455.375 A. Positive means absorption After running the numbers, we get 0.5 A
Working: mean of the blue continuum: 32.2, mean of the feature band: 31.7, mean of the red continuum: 32.8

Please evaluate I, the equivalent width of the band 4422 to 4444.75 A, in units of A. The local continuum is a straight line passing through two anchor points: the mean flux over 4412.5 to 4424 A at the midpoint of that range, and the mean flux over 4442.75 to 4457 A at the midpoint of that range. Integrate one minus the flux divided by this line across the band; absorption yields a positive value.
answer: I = 0.16 A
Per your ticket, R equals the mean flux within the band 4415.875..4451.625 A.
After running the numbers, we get 31.8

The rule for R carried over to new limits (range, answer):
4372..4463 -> 31.5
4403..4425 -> 31.8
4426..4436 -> 32.5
